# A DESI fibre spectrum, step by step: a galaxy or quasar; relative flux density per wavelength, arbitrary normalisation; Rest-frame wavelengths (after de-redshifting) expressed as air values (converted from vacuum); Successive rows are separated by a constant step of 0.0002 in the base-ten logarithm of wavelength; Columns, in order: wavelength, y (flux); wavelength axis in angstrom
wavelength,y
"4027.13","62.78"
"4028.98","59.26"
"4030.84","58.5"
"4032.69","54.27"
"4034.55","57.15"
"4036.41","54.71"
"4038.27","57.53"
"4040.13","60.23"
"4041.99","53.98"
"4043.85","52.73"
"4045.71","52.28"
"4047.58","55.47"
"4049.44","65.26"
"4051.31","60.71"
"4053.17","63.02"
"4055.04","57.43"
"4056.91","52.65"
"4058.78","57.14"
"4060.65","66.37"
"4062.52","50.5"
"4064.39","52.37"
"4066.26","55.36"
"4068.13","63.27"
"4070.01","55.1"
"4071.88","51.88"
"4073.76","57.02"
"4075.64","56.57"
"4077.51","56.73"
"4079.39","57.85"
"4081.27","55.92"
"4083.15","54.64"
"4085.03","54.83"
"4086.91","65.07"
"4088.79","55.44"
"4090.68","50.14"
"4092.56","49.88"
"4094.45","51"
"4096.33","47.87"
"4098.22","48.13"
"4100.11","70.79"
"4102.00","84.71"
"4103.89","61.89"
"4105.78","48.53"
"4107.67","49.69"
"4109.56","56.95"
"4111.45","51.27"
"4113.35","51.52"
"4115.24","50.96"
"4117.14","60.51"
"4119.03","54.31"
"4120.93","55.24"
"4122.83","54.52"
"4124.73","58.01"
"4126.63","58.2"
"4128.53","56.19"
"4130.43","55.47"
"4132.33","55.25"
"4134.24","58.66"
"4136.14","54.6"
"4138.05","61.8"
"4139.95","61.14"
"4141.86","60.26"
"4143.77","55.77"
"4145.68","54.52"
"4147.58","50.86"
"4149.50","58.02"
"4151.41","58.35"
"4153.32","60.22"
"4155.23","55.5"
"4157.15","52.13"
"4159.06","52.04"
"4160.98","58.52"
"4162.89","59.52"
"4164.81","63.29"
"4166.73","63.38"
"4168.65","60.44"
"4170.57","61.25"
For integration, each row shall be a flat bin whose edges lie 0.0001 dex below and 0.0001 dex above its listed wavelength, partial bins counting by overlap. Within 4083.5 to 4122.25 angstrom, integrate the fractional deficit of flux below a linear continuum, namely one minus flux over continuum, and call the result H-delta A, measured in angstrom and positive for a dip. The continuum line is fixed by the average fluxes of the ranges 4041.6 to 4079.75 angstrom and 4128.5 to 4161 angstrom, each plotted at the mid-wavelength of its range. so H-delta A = 0.56 angstrom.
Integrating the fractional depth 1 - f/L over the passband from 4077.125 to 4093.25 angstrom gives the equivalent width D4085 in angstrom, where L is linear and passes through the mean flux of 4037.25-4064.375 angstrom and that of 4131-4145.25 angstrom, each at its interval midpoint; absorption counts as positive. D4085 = 0.5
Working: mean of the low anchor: 57.3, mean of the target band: 55.7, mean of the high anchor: 58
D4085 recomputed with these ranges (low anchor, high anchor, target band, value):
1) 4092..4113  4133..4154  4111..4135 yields 0.65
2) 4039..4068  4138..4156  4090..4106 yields -0.04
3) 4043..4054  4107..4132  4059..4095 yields 0.67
